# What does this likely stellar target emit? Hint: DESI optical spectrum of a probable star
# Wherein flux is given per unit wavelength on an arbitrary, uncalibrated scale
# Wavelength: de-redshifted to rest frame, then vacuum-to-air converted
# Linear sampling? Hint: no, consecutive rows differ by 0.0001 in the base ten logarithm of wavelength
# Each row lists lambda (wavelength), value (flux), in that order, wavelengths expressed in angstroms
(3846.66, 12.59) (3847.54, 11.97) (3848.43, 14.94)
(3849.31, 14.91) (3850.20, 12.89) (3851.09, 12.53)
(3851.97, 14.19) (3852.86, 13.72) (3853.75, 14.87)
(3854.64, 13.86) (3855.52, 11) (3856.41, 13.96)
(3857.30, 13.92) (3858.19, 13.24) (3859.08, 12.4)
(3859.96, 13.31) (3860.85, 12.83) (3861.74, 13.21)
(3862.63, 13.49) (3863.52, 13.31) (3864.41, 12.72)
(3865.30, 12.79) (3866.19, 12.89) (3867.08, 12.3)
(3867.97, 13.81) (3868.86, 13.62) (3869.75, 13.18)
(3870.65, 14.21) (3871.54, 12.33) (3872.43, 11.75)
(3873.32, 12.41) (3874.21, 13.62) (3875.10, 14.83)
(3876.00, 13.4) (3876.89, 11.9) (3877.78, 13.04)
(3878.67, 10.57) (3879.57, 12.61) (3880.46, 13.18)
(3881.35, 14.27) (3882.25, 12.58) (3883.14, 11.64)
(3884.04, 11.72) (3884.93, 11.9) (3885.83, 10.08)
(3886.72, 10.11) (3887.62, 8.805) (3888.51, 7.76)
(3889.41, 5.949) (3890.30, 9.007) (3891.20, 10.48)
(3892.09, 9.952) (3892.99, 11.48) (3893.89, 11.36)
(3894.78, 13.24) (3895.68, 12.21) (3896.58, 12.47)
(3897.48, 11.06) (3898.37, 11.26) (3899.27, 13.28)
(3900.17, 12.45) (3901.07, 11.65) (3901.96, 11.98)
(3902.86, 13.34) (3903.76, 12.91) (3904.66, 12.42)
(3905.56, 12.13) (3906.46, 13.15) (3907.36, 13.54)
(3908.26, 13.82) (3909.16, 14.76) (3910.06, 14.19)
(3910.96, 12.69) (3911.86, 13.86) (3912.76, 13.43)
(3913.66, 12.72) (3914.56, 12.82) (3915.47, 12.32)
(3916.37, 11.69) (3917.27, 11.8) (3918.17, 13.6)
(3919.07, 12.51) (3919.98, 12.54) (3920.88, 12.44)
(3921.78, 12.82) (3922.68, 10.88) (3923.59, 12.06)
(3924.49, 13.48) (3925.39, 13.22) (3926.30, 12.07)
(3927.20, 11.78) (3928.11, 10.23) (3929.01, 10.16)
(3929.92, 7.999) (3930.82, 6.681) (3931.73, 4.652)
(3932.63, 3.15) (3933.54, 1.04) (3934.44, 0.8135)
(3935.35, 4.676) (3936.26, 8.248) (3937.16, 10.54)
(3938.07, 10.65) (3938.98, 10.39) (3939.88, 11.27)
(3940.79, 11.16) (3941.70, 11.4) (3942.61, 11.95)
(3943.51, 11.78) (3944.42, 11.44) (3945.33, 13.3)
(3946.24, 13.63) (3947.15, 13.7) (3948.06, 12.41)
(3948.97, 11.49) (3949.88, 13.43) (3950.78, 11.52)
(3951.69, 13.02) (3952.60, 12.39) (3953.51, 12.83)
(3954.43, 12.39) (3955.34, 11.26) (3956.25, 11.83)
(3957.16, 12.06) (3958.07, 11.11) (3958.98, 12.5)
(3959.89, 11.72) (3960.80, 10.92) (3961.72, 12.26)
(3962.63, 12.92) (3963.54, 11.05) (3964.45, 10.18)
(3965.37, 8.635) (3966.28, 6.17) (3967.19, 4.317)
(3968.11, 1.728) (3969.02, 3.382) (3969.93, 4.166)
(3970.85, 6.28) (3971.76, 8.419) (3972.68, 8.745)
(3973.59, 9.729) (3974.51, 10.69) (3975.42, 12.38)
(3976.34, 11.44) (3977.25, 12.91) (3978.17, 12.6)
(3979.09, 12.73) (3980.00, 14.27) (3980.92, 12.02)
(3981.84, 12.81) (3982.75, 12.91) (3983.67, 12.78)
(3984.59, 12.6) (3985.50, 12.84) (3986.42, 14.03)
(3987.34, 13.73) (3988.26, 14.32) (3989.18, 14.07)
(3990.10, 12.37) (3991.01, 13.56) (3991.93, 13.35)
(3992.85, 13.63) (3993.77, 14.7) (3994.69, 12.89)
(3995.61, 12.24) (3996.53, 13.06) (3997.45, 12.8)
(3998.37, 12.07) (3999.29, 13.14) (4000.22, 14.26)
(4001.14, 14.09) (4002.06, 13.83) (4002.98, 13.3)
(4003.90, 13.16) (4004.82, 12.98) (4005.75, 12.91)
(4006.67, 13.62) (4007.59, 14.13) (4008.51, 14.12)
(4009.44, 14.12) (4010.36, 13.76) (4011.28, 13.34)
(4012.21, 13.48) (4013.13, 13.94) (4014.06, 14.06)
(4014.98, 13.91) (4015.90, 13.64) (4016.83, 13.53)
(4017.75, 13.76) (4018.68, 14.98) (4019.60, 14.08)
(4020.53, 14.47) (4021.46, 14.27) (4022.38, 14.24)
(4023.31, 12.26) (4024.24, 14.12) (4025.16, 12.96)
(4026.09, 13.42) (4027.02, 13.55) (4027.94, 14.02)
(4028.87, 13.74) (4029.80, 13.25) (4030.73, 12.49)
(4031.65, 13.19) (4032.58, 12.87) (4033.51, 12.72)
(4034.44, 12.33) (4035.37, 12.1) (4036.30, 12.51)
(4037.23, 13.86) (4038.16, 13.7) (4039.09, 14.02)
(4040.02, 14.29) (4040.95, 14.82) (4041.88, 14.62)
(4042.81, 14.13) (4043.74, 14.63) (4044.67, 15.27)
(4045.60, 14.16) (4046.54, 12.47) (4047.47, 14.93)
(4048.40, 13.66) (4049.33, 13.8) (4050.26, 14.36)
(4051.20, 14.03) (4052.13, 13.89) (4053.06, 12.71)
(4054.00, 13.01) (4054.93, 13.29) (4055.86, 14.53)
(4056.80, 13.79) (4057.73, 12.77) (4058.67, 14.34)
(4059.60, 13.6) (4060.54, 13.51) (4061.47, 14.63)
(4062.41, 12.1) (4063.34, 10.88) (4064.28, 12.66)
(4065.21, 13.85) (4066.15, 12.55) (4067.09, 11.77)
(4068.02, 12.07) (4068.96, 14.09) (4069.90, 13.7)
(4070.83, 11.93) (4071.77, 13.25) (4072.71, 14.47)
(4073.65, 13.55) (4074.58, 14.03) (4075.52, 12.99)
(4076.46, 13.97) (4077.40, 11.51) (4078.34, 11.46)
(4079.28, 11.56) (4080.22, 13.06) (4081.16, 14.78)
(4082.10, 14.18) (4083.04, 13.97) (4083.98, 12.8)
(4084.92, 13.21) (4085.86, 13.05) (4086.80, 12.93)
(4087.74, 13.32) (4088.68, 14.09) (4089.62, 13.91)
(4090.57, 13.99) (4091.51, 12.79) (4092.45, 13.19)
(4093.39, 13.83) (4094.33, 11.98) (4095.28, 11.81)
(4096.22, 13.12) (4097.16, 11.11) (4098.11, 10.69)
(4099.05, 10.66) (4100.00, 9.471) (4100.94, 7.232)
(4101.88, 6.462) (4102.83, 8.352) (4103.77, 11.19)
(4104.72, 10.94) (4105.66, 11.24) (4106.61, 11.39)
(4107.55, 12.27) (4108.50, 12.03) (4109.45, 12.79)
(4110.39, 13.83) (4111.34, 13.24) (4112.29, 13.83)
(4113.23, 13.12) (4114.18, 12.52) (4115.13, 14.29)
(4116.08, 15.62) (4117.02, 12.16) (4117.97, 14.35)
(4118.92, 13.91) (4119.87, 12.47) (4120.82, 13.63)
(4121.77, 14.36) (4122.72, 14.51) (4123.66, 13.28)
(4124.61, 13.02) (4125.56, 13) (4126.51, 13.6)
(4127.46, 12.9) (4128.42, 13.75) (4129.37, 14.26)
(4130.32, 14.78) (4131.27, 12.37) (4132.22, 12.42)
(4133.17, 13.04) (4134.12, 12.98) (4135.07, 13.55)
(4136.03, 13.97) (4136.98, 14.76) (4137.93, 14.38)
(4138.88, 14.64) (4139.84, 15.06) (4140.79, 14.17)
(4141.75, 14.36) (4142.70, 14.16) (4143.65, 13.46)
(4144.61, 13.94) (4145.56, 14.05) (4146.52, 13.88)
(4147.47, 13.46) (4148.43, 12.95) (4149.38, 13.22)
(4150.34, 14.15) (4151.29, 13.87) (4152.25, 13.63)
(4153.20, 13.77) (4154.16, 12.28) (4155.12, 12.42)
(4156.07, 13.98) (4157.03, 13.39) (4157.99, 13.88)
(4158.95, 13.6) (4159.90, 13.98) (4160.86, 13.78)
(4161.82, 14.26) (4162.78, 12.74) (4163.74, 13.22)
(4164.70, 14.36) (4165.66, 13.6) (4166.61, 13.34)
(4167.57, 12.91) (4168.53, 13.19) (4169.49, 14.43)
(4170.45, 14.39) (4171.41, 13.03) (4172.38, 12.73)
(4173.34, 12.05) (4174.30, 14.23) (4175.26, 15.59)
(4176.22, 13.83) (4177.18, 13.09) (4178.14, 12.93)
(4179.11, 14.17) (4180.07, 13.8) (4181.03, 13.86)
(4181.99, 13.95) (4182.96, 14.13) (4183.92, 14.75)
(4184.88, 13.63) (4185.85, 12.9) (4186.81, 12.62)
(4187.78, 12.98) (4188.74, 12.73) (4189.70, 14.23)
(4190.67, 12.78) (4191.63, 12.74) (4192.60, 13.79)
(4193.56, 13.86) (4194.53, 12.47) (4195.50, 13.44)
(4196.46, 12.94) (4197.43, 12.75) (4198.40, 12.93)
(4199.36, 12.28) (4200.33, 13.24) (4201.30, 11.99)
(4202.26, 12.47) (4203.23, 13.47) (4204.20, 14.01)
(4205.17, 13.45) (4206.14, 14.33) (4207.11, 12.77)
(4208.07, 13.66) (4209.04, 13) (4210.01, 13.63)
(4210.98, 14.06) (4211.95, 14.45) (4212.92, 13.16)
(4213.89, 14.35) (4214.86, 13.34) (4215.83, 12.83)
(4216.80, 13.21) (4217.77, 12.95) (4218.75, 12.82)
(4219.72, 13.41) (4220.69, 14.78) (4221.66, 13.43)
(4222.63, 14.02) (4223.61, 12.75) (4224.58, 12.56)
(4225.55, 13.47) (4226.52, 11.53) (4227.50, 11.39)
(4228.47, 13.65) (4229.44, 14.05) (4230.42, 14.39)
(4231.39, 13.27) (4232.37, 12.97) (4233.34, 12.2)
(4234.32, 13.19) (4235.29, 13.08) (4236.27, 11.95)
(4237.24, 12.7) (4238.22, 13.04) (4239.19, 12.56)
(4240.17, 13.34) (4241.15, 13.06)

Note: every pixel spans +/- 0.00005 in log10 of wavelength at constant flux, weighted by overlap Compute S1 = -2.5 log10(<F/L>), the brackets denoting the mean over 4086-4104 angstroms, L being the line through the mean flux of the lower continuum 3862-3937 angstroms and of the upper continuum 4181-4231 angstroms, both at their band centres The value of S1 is 0.09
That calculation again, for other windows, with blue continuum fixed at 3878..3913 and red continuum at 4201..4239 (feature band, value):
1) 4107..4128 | -0.05 mag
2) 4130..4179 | -0.06 mag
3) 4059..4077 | -0.05 mag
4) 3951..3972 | 0.25 mag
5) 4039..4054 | -0.13 mag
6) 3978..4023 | -0.10 mag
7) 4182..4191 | -0.03 mag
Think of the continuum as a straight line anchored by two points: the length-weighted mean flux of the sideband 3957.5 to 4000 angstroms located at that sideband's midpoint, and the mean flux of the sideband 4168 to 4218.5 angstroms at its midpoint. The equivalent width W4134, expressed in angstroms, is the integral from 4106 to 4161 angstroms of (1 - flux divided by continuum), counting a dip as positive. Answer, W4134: -3.2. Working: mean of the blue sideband 11.3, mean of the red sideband 13.4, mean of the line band 13.6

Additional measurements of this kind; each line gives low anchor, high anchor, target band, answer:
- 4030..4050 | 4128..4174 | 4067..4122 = 4.2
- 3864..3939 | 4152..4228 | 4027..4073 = -3.8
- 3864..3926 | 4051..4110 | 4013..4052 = -3.9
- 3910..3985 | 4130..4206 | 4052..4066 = -1.3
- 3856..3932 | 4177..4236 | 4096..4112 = 2.4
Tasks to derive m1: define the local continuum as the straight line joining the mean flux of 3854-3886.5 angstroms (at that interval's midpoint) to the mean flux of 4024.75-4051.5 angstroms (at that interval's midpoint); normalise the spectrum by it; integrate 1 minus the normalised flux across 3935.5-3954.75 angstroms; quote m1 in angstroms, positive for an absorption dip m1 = 2.1 angstroms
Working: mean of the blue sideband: 12.8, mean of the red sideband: 13.6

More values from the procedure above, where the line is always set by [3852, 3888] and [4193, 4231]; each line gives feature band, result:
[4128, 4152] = -1.2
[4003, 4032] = -1.5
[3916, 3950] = 6.4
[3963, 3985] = 5.4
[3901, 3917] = -0.2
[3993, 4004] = -0.3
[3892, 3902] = 0.7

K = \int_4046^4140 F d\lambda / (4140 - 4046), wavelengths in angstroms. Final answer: 13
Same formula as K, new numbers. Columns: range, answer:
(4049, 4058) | 13.6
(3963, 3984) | 9.58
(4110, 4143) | 13.7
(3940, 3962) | 12.1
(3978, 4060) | 13.6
